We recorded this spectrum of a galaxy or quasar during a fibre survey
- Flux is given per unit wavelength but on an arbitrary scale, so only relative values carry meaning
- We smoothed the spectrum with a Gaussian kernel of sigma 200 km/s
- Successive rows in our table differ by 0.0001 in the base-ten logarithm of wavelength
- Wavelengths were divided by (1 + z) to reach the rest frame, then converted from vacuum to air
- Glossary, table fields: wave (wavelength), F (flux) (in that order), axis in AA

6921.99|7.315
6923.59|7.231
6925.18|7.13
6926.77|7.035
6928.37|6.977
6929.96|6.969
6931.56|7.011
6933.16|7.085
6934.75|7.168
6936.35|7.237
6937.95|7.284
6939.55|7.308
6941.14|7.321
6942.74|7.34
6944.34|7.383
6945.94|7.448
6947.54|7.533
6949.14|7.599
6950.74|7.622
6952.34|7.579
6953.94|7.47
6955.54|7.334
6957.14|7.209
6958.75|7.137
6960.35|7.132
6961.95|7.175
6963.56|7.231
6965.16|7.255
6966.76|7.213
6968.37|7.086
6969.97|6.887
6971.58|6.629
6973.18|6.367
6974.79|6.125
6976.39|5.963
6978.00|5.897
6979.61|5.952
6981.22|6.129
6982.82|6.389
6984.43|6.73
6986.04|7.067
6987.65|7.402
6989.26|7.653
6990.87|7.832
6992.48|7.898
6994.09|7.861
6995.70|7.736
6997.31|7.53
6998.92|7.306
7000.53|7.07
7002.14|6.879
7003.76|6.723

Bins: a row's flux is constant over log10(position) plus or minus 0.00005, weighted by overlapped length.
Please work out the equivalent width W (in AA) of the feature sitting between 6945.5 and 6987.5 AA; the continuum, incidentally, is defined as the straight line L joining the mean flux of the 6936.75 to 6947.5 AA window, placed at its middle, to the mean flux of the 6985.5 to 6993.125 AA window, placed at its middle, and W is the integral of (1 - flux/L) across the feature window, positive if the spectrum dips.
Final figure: 3.0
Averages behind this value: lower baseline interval 7.36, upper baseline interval 7.58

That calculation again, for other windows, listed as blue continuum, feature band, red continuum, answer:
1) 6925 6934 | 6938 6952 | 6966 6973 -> -0.9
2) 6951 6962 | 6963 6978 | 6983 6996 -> 1.4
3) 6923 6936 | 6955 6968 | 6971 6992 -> -0.7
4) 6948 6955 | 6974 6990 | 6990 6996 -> 2.6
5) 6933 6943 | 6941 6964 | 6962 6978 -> -1.2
